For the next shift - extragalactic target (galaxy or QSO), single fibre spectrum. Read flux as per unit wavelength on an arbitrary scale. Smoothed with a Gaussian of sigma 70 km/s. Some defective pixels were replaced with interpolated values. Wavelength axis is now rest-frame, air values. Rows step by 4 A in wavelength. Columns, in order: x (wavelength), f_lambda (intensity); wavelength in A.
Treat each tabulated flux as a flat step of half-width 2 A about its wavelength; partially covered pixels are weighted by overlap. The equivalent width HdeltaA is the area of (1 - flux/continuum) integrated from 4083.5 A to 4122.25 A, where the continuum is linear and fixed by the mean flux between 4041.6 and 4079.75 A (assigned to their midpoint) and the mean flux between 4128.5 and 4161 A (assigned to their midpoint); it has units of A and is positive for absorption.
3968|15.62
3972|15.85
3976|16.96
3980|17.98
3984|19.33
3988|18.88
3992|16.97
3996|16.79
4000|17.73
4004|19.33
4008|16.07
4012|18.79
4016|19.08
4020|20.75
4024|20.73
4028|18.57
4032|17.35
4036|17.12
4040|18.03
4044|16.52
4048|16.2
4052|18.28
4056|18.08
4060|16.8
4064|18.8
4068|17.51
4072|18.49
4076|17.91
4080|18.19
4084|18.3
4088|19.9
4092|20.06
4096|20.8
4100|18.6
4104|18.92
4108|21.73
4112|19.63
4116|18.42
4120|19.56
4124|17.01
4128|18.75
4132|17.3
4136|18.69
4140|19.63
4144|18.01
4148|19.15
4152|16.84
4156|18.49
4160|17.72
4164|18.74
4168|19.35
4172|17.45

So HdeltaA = -3.6 A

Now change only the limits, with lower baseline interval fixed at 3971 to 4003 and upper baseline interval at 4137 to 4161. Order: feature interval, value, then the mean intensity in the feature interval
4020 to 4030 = -1.15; 19.9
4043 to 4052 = 0.58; 16.8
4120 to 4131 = 0.07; 18.1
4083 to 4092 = -0.65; 19.4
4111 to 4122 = -0.58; 19.2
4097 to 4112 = -1.36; 19.8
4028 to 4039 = 0.19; 17.6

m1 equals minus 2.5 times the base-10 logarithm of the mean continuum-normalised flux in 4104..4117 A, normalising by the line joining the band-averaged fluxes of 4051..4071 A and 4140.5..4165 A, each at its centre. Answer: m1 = -0.104 mag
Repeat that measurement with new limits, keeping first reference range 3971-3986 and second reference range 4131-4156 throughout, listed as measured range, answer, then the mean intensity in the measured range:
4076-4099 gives -0.07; 19.3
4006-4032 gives -0.06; 18.9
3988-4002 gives 0.02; 17.4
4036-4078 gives 0.02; 17.6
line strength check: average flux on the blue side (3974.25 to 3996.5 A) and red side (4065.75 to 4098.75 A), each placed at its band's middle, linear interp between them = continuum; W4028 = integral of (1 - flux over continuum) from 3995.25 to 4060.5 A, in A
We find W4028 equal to 0.9 A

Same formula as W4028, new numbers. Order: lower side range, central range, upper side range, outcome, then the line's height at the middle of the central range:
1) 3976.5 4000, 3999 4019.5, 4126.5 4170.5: -0.5 A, 18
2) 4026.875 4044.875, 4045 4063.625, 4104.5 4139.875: 0.4 A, 17.8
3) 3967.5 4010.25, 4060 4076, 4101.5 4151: 0.2 A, 18.3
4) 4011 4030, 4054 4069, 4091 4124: 1.4 A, 19.6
